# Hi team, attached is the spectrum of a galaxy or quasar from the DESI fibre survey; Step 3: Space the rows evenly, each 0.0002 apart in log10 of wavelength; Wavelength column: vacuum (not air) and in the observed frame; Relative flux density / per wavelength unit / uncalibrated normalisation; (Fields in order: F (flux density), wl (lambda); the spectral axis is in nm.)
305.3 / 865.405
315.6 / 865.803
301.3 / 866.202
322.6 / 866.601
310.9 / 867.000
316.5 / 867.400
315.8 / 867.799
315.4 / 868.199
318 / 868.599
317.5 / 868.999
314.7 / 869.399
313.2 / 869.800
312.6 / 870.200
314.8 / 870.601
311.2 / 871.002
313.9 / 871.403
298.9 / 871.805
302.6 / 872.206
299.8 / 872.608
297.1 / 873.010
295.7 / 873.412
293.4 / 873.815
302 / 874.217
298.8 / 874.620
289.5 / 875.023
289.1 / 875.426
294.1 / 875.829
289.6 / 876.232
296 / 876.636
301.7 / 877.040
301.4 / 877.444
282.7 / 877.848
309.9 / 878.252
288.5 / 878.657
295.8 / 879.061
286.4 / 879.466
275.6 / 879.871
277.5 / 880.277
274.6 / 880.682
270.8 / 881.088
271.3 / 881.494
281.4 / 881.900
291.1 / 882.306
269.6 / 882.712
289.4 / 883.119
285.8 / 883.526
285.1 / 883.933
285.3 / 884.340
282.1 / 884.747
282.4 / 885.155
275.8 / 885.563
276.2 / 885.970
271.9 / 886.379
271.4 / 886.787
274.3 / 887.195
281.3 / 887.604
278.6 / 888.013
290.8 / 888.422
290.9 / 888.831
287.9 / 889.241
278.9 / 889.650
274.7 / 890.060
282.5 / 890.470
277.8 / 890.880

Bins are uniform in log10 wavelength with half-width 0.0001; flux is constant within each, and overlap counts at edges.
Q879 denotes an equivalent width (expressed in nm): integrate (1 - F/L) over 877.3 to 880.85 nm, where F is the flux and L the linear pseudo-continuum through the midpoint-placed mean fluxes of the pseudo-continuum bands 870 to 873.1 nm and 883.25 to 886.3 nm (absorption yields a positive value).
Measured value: 0.05 nm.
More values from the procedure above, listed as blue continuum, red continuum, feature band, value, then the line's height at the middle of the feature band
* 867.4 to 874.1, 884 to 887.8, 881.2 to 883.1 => 0.04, 286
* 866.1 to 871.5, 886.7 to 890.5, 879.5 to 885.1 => 0.22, 292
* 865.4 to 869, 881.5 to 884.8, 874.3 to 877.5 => 0.02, 297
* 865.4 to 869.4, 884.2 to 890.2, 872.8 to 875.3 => 0.06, 303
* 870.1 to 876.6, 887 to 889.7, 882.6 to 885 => 0.04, 288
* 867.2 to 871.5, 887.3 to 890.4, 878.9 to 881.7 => 0.17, 297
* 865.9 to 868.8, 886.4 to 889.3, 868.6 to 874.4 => 0.02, 308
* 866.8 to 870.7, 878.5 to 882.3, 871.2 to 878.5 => -0.01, 297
